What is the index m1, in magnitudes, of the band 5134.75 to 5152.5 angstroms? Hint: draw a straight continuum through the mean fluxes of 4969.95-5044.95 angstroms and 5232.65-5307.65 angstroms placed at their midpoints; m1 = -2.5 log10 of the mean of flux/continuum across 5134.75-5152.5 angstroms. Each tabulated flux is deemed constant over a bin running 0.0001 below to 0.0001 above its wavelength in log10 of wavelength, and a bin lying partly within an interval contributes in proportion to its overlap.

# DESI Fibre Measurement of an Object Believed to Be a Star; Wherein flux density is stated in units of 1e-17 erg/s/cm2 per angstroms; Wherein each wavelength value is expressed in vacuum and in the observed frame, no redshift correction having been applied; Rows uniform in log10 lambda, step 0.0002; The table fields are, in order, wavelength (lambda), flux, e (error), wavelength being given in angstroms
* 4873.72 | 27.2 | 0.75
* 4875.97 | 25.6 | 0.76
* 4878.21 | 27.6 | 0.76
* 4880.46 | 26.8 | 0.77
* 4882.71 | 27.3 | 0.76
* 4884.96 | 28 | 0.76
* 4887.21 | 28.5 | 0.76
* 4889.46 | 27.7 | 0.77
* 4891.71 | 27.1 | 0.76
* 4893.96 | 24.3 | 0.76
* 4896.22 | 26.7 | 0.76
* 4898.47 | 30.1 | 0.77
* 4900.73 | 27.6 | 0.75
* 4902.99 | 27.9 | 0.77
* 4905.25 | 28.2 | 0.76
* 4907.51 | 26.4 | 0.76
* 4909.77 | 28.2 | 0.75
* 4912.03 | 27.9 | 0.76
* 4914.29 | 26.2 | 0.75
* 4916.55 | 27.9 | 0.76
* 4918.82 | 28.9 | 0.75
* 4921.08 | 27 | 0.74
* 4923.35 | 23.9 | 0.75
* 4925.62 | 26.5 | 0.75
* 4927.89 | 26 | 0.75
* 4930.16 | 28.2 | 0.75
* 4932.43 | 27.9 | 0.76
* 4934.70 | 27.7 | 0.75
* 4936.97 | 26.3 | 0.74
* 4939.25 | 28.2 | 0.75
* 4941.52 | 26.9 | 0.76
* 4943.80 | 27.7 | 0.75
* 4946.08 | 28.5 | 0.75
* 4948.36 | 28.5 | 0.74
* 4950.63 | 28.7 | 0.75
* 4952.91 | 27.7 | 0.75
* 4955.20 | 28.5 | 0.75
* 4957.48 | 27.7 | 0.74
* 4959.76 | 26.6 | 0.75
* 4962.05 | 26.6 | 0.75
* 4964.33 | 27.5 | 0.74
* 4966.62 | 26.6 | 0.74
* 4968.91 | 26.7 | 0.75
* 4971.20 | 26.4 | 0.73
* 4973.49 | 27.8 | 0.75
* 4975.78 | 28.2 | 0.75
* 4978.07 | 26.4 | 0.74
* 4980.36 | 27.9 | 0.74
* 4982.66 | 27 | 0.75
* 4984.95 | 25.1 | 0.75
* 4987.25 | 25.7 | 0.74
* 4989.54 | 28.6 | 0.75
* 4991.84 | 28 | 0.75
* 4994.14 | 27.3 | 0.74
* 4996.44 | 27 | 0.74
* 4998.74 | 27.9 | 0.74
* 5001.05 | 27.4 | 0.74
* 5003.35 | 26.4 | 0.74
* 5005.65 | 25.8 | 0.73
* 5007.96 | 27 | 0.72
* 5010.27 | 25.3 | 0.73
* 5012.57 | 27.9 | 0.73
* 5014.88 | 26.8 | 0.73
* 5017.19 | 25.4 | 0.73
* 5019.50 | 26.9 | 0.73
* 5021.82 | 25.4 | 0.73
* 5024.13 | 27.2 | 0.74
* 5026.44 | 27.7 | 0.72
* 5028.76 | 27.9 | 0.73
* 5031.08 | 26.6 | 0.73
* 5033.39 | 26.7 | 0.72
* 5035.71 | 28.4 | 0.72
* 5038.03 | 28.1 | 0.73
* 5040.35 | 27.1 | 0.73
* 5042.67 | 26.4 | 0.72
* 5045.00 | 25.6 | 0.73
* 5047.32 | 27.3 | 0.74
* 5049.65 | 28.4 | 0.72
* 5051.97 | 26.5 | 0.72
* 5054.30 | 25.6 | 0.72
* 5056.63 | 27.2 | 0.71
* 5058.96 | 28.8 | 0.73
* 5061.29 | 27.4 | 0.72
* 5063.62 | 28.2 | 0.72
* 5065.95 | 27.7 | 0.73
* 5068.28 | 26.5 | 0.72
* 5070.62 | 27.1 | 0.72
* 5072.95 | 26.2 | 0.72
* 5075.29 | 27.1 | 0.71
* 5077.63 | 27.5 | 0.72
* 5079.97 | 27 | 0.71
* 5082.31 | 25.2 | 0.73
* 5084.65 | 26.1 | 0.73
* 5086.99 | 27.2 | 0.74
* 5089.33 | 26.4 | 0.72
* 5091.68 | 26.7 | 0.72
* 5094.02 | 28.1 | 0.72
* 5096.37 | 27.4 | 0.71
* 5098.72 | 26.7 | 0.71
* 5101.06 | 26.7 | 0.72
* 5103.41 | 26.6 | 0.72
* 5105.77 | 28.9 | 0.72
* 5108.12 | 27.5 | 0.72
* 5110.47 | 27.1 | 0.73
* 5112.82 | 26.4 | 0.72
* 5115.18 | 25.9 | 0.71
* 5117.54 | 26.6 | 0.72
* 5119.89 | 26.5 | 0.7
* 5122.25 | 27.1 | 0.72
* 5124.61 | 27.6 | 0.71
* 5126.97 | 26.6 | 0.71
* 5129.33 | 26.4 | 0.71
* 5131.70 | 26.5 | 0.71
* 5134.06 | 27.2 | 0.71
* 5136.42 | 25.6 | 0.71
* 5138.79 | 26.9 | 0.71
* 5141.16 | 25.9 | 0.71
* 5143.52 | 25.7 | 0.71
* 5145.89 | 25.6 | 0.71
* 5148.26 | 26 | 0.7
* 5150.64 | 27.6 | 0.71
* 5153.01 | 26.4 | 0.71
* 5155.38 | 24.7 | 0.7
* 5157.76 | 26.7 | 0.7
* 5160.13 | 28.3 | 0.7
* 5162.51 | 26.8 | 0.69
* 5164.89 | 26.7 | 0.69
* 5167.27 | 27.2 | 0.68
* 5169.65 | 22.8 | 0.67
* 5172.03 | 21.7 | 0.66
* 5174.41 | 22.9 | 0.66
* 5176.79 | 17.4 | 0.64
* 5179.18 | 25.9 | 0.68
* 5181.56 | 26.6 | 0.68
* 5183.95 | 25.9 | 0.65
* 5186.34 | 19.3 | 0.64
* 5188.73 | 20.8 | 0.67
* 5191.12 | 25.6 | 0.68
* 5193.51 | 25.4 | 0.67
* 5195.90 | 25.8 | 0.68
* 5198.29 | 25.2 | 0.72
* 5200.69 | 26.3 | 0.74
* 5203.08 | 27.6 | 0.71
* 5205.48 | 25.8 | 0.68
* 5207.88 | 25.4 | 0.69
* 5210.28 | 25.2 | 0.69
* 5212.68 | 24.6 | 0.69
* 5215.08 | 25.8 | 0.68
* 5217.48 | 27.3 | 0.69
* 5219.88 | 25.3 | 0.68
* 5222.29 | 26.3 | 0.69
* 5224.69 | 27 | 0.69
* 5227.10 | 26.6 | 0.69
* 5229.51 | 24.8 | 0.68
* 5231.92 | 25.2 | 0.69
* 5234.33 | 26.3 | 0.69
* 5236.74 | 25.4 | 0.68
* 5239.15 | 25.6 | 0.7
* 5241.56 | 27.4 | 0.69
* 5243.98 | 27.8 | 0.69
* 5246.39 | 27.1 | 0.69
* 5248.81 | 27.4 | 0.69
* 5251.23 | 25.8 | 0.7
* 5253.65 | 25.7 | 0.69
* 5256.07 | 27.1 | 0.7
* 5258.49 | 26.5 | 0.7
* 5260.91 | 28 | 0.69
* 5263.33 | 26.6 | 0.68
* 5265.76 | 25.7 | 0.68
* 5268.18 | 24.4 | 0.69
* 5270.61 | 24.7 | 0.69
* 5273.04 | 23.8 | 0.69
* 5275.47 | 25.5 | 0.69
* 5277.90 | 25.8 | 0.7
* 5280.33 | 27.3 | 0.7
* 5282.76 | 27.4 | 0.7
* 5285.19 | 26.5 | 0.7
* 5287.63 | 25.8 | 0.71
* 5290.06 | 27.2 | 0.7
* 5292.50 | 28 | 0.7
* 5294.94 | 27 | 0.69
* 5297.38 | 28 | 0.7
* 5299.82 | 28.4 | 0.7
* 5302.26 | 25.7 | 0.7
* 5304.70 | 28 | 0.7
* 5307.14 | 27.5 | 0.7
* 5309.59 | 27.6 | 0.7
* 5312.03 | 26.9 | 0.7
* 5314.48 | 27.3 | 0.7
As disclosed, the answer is 0.022 mag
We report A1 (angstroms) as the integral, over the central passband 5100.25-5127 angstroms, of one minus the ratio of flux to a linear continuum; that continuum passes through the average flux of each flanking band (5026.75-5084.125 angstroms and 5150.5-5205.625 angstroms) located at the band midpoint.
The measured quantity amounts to -0.9 angstroms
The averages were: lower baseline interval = 27.1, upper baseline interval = 24.9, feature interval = 27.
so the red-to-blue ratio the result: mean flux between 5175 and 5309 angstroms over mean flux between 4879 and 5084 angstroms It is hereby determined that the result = 0.95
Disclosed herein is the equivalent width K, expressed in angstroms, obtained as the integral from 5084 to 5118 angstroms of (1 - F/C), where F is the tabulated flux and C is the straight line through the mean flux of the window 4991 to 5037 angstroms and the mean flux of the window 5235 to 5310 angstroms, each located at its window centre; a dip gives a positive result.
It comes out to -0.2 angstroms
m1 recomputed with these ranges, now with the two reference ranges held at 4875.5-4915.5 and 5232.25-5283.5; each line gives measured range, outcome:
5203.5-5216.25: 0.04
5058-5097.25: -0.01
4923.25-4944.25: 0.01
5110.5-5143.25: 0.00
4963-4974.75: 0.01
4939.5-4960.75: -0.03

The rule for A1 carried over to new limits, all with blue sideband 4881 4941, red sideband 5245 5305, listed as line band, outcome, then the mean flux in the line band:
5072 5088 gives 0.20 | 26.6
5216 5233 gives 0.36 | 26.1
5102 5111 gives -0.22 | 27.5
